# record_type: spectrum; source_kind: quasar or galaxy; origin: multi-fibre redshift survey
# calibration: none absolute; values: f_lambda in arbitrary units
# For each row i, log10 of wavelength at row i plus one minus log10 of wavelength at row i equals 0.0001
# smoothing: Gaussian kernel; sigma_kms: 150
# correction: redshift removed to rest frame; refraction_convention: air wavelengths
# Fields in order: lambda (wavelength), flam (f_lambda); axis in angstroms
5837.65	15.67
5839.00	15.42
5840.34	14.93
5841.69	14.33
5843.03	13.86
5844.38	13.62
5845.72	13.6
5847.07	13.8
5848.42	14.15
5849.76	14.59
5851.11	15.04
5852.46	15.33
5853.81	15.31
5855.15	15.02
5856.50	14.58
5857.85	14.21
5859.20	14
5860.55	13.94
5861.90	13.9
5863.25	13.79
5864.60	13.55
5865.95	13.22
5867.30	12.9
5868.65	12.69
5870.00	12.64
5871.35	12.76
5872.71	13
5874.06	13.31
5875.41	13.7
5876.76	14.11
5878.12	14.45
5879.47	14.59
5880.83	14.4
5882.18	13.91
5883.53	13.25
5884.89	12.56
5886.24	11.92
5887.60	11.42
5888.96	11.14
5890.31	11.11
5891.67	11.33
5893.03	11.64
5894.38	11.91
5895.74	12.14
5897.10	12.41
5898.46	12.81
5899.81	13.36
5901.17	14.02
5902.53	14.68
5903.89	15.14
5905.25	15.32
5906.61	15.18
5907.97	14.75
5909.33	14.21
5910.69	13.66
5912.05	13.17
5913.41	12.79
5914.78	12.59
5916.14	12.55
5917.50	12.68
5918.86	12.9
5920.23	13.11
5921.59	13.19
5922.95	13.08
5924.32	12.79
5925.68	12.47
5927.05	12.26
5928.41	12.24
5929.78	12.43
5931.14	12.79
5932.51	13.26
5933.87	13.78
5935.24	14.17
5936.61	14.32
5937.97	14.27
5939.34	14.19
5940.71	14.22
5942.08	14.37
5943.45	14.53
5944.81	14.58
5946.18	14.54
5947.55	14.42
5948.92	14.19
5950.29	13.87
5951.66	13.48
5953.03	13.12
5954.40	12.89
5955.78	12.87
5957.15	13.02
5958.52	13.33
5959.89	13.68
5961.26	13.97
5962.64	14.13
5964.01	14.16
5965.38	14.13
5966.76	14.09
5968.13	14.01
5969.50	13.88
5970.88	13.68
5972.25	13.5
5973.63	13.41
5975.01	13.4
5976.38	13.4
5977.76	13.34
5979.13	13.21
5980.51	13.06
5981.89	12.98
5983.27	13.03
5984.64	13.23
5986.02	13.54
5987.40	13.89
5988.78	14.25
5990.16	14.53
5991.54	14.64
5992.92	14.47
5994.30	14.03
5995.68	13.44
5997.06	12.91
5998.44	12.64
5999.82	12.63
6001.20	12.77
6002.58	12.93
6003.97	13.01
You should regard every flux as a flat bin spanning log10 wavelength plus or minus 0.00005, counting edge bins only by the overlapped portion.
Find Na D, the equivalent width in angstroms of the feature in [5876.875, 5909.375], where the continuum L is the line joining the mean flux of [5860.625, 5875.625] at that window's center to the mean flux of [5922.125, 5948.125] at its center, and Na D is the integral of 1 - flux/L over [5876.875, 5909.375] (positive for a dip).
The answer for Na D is 0.4 angstroms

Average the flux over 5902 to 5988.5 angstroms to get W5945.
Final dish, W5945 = 13.6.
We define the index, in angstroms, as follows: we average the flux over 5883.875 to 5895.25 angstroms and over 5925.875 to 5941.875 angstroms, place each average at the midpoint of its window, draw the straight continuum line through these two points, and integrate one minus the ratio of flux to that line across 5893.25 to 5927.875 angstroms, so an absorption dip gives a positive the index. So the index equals -2.2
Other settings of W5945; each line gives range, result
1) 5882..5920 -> 13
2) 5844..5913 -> 13.6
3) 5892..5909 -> 13.6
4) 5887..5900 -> 11.9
